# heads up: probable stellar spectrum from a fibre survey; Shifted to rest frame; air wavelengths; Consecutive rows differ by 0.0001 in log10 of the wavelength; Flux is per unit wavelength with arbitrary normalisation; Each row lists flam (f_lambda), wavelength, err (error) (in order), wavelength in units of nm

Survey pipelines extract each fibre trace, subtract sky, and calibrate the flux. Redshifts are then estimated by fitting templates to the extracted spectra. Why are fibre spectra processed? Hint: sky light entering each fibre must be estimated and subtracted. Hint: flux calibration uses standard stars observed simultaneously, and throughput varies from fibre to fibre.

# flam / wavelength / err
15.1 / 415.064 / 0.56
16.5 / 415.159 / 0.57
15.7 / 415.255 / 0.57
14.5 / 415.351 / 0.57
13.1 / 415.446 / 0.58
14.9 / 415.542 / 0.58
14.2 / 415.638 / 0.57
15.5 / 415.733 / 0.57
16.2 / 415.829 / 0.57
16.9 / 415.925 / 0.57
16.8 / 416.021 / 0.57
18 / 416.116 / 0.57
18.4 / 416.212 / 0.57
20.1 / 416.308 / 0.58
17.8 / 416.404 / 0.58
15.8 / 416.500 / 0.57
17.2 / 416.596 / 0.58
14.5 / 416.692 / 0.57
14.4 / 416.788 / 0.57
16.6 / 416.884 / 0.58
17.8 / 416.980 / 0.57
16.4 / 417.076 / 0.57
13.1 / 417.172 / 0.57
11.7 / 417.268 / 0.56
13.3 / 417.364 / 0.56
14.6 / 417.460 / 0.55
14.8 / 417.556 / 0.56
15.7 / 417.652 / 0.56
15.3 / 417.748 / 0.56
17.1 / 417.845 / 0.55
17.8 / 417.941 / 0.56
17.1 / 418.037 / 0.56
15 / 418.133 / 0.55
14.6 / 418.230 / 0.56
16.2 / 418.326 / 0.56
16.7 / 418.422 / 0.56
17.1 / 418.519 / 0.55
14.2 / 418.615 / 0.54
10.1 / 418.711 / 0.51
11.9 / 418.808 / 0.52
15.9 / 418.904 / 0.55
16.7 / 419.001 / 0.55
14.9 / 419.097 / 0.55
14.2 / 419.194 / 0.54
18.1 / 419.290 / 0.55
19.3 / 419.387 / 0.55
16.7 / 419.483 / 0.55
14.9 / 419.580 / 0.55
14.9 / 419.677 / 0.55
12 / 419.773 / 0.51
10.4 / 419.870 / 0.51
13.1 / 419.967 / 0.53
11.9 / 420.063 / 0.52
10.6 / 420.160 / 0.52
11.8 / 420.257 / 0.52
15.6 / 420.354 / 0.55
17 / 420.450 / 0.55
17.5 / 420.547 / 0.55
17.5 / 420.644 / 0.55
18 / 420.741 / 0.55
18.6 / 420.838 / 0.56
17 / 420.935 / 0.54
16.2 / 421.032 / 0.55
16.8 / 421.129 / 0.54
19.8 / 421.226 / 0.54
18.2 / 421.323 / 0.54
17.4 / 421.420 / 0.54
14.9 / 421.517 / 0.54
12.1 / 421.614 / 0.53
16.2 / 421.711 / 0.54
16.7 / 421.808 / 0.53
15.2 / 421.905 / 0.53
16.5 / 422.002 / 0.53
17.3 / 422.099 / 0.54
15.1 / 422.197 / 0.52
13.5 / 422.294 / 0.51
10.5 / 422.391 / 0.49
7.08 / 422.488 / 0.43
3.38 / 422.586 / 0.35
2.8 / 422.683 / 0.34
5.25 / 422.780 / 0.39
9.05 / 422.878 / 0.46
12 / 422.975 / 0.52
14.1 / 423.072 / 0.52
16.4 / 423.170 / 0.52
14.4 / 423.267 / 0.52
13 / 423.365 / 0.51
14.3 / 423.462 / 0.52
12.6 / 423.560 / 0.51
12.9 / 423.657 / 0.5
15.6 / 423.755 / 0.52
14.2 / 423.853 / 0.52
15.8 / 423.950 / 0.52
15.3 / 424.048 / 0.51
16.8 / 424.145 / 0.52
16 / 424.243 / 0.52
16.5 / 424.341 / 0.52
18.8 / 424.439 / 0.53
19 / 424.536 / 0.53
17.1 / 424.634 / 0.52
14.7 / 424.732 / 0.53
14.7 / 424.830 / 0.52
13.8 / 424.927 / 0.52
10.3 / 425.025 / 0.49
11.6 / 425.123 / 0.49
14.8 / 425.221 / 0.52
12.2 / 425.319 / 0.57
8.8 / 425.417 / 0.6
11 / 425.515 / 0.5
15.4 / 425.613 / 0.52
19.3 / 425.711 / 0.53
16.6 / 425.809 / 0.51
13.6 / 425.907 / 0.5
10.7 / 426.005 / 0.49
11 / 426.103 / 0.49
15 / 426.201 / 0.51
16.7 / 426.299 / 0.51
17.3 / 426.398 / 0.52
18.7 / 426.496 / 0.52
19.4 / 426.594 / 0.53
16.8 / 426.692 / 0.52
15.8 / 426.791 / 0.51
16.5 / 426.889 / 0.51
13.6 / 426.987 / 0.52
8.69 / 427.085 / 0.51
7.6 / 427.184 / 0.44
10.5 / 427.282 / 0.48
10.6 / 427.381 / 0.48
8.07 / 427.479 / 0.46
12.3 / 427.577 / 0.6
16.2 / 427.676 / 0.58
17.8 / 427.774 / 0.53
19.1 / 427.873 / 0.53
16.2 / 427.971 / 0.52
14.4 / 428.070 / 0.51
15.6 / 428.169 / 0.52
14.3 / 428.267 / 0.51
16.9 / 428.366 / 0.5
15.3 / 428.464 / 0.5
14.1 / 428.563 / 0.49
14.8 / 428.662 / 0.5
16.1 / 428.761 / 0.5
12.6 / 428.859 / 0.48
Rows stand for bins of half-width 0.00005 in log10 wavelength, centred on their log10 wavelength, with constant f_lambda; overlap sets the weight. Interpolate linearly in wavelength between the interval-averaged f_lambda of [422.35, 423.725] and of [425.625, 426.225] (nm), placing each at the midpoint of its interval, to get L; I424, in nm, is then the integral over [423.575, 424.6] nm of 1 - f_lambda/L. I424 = -0.34 nm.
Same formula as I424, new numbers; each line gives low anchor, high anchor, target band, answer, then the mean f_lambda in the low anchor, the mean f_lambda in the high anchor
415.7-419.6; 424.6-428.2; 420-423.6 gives 0.26 nm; 15.8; 14.1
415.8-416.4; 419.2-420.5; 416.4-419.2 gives 0.16 nm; 17.8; 14.3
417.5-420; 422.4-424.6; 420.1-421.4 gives -0.21 nm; 15.2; 13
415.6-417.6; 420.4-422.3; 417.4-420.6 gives 0.26 nm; 15.9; 16.6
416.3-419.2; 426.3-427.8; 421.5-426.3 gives 0.30 nm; 15.4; 14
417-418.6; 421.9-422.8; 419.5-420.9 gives -0.20 nm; 15.4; 10.6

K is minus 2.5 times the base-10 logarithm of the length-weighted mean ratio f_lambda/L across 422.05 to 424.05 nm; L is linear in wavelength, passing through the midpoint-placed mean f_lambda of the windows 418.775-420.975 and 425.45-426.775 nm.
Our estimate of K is 0.26 mag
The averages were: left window 15.2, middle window 12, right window 15.4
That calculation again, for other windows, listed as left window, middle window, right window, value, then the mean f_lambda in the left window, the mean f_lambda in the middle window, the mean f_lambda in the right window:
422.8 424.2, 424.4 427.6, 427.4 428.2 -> 0.03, 13.9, 14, 14.8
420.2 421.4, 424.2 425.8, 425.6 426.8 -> 0.10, 17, 14.7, 15.9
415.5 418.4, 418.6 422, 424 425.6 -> 0.00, 15.9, 15.4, 14.5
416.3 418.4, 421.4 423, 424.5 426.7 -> 0.25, 15.7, 12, 14.7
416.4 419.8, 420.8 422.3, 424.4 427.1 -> -0.09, 15.4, 16.4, 14.8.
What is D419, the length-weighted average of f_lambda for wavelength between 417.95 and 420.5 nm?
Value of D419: 14.7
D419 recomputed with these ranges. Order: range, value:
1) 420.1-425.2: 14.4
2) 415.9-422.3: 15.7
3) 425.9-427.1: 15.1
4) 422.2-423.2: 9.54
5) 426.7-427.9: 13.1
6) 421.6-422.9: 11.5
